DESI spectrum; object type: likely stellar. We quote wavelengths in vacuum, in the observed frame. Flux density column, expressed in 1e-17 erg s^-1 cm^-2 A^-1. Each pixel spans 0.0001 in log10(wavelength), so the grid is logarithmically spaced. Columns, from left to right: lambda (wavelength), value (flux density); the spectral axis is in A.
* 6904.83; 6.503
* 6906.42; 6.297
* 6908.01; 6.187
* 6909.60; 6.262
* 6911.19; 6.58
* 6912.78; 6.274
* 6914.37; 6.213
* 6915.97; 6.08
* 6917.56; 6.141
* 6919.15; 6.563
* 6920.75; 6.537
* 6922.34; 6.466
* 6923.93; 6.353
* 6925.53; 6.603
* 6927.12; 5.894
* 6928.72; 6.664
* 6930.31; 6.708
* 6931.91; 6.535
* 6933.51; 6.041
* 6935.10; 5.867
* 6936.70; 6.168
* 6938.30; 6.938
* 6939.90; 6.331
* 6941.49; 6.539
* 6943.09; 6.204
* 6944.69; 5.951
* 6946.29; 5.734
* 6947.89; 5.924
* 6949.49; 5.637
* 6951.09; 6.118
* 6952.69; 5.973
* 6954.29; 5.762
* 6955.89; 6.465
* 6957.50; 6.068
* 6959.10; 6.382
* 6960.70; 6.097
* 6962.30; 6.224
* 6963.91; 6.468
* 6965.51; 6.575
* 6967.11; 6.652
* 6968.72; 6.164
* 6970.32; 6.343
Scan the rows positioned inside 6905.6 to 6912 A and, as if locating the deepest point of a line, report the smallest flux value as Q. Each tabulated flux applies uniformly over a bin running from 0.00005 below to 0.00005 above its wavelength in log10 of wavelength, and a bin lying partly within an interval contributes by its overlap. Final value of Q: 6.187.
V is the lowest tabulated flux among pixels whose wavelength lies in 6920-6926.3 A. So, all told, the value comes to 6.353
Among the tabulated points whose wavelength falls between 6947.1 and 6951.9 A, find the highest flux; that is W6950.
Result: 6.118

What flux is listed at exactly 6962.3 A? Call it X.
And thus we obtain 6.224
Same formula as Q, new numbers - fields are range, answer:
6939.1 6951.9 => 5.637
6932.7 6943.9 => 5.867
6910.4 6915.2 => 6.213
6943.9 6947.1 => 5.734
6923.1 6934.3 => 5.894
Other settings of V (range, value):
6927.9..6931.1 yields 6.664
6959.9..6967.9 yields 6.097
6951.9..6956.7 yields 5.762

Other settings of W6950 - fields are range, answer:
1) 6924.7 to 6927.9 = 6.603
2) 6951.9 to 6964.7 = 6.468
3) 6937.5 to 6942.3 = 6.938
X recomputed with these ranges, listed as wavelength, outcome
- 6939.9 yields 6.331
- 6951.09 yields 6.118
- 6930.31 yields 6.708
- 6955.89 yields 6.465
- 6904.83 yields 6.503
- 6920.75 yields 6.537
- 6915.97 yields 6.08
